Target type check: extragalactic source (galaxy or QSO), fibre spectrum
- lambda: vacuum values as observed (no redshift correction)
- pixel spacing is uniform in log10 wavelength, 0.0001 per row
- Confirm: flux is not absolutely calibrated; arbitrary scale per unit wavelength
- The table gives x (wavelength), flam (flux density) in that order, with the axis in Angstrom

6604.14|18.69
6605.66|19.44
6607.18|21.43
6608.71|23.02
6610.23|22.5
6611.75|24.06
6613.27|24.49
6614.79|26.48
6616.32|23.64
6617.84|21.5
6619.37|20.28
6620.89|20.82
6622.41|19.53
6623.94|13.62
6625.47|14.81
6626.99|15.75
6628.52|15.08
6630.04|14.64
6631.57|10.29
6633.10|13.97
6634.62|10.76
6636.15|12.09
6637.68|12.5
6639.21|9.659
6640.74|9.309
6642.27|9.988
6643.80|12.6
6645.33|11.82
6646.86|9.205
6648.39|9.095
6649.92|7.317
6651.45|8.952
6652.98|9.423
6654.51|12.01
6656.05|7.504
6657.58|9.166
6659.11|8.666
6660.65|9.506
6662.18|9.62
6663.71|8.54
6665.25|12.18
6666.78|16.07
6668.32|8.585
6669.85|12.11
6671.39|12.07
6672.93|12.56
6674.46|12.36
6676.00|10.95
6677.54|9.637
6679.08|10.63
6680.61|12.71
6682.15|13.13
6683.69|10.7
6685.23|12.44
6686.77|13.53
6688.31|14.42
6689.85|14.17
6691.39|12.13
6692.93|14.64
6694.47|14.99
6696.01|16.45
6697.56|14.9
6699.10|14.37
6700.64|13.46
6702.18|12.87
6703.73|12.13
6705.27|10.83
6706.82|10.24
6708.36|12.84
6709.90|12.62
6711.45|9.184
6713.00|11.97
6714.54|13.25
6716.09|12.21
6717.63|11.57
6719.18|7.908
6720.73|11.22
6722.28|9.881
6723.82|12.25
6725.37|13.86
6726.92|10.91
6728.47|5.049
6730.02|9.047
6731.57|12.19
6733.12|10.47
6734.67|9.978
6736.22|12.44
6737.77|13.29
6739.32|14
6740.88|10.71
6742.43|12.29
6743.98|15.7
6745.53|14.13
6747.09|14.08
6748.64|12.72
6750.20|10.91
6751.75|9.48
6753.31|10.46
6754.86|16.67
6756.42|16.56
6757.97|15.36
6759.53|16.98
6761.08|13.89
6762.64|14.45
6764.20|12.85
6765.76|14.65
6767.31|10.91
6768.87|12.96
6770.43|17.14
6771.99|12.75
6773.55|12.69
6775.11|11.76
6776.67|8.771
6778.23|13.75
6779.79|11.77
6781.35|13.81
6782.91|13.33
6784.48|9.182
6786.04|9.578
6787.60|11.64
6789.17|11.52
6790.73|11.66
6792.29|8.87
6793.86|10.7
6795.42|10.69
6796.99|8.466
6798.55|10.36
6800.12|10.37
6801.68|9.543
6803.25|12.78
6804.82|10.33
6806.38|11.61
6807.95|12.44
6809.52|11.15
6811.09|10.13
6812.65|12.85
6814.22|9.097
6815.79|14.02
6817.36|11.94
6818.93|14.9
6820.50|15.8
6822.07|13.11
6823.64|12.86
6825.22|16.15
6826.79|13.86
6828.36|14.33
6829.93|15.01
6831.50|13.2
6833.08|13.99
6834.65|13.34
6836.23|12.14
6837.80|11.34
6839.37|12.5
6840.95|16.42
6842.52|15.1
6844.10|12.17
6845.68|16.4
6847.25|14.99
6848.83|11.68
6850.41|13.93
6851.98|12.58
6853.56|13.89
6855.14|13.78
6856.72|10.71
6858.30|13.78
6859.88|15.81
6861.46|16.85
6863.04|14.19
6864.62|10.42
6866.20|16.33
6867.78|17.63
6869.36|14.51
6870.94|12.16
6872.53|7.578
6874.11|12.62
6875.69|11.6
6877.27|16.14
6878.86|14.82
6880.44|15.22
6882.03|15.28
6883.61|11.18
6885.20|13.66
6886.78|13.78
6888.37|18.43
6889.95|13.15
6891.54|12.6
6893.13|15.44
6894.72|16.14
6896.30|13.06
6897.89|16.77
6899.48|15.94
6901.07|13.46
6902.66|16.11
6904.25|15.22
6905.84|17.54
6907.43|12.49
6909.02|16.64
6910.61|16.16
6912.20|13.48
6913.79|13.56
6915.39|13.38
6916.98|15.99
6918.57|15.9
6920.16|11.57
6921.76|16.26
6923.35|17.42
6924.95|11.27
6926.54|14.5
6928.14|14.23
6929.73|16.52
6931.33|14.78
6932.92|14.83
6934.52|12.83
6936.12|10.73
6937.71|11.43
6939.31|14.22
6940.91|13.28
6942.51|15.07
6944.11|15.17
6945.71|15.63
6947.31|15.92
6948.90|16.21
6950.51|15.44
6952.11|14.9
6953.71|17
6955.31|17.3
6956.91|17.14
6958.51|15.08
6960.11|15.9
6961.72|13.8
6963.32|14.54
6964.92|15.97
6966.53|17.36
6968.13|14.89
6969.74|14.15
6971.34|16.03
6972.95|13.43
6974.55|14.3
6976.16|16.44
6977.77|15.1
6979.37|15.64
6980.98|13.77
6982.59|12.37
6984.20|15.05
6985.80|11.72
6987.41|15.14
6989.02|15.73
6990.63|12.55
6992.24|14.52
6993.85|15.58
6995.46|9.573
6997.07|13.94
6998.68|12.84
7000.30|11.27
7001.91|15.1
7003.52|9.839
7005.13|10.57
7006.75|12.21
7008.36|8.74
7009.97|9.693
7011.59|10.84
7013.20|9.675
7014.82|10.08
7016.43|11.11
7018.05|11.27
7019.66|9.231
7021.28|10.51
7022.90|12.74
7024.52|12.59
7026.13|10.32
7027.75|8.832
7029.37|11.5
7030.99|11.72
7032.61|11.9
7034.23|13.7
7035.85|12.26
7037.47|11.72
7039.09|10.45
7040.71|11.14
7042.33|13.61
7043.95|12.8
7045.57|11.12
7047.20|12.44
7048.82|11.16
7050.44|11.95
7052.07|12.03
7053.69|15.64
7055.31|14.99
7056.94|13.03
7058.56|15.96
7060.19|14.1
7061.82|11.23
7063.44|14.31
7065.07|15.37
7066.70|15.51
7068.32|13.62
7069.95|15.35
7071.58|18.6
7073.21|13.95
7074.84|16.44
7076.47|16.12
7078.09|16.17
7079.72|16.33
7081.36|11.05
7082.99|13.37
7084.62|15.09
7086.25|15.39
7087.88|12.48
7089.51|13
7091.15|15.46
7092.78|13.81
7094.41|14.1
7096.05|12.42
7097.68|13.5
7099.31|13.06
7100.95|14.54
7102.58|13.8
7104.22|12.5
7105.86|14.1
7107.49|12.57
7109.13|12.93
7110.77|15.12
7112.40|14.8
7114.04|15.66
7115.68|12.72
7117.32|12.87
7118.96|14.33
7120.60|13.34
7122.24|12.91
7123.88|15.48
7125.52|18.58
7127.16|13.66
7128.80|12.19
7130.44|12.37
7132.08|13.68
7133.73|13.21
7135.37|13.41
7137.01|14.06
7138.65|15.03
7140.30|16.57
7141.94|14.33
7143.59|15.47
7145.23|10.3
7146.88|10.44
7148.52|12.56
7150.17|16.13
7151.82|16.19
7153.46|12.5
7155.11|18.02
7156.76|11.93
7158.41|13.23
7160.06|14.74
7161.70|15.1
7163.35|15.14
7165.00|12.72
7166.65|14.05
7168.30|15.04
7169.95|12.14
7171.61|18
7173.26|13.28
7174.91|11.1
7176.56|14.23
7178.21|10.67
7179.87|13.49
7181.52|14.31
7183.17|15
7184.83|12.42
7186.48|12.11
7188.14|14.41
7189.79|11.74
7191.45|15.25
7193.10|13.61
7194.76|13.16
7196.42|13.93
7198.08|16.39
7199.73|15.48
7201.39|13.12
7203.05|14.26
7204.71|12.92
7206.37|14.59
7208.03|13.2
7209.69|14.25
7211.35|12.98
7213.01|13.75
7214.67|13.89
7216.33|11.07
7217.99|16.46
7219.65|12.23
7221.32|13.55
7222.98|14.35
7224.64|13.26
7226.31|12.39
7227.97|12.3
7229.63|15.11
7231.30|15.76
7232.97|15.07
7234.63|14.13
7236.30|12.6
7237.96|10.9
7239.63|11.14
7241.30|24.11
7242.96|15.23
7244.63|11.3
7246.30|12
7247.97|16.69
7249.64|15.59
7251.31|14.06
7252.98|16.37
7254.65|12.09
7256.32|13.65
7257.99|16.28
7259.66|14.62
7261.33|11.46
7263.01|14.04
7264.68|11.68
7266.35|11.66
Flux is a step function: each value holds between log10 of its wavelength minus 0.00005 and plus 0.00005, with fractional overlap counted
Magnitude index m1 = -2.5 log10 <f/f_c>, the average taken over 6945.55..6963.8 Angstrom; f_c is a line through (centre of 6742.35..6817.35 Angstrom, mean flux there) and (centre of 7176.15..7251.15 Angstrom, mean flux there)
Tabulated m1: -0.22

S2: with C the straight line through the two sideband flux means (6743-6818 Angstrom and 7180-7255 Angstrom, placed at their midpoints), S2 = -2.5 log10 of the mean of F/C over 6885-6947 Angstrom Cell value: -0.14 mag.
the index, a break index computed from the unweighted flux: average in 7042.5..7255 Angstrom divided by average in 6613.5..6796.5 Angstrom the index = 1.1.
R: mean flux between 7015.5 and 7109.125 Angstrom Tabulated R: 13.2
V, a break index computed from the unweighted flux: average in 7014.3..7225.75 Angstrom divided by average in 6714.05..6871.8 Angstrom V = 1.1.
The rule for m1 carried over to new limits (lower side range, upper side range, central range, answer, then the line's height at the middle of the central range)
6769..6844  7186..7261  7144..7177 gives -0.007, 13.8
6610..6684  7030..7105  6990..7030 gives 0.192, 13.6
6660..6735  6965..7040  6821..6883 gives -0.133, 12.2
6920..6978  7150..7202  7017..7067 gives 0.174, 14.5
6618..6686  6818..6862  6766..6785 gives 0.062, 13.3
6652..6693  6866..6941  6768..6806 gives 0.126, 12.8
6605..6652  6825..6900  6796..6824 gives 0.220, 14.4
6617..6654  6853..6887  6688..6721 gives 0.050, 13.3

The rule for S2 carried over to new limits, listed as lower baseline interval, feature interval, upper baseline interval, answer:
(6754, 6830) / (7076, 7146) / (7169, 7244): -0.03 mag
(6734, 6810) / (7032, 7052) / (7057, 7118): 0.16 mag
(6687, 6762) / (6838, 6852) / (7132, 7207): -0.08 mag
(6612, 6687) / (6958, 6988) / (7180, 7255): -0.09 mag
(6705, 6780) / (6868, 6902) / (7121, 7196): -0.10 mag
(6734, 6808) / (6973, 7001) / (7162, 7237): -0.07 mag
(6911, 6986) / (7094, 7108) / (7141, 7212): 0.06 mag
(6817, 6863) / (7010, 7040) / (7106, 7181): 0.25 mag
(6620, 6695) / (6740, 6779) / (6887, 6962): -0.02 mag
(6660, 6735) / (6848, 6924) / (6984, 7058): -0.19 mag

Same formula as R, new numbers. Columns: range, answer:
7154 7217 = 13.8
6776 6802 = 10.9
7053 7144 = 14.3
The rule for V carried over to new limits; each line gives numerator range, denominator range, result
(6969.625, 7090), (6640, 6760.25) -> 1.11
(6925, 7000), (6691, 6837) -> 1.18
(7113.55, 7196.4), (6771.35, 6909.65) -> 1.05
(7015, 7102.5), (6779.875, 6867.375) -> 1.04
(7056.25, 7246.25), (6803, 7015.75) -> 1.01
